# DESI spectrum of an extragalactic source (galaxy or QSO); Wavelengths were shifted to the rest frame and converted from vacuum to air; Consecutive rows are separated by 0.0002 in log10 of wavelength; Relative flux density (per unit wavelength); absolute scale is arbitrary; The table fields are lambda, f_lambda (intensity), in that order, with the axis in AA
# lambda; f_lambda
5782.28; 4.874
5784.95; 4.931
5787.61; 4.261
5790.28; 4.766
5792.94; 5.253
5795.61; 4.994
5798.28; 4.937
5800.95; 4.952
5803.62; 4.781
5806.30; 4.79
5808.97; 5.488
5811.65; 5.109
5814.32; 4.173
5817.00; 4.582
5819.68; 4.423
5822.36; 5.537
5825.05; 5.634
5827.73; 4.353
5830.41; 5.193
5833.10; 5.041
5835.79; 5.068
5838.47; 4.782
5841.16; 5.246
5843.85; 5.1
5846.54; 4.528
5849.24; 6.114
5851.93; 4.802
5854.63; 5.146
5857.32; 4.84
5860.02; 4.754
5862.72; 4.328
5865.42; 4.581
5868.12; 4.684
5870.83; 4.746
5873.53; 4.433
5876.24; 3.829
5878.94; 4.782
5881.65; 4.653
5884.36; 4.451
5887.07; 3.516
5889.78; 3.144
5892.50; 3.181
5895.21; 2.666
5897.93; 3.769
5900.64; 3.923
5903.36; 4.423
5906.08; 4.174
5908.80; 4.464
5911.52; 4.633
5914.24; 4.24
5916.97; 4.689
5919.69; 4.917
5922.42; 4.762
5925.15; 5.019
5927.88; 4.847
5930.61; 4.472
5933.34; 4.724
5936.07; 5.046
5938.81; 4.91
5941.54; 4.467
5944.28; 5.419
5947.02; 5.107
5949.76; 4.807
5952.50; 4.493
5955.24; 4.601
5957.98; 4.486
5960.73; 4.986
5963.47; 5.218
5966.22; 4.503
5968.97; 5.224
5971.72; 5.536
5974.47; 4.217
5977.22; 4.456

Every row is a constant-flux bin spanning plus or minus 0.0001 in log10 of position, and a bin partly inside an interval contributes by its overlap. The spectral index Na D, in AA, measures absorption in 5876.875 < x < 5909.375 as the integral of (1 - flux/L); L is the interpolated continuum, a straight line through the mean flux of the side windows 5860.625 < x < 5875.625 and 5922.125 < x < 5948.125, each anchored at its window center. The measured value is 5.19 AA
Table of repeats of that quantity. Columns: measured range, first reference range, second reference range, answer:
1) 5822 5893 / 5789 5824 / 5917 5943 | 2.6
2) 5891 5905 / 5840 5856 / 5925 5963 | 3.9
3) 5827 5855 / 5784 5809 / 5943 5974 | -0.9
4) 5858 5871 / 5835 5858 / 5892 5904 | -0.2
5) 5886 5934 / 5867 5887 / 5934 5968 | 4.5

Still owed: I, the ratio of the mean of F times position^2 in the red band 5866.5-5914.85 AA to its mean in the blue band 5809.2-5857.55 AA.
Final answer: 0.84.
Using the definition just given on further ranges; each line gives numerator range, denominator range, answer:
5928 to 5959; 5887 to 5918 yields 1.24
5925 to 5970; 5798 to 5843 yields 1.02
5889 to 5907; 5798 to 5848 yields 0.75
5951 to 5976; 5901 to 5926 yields 1.07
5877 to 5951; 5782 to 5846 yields 0.93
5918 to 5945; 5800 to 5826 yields 1.02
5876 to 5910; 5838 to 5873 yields 0.81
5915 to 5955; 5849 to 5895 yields 1.12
